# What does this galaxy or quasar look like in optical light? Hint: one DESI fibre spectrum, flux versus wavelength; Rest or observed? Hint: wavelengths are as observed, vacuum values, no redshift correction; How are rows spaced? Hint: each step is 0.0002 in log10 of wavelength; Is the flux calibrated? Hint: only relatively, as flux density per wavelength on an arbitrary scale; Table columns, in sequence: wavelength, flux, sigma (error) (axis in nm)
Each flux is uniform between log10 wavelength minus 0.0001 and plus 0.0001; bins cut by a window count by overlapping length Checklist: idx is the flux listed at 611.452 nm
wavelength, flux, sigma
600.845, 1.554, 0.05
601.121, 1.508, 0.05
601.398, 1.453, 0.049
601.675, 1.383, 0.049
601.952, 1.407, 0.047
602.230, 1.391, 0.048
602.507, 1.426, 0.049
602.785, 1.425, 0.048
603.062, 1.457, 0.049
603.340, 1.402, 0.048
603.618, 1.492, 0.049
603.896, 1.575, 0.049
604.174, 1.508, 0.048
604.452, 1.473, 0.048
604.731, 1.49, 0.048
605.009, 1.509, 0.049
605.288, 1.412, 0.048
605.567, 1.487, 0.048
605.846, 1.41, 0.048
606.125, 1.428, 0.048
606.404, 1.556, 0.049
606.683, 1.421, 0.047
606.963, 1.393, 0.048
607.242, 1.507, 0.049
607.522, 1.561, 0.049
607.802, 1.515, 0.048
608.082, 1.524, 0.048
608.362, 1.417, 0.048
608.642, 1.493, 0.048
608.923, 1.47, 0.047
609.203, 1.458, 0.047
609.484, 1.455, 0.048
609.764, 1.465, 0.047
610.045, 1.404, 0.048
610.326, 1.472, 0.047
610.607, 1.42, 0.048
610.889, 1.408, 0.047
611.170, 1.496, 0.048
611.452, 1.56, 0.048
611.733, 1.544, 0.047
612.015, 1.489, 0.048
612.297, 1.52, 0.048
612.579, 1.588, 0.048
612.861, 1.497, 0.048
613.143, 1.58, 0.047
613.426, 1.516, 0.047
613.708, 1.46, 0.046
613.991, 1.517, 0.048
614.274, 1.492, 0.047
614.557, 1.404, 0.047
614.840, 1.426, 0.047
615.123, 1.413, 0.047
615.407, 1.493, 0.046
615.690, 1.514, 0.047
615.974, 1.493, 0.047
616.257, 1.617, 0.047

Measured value 1.56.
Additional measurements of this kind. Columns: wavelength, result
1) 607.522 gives 1.561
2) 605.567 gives 1.487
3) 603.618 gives 1.492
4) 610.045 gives 1.404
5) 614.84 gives 1.426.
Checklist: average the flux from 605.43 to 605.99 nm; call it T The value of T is 1.45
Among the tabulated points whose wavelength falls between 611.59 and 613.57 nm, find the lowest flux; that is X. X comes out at 1.489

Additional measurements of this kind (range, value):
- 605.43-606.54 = 1.41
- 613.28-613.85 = 1.46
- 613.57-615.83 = 1.404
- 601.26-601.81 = 1.383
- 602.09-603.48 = 1.391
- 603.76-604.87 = 1.473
